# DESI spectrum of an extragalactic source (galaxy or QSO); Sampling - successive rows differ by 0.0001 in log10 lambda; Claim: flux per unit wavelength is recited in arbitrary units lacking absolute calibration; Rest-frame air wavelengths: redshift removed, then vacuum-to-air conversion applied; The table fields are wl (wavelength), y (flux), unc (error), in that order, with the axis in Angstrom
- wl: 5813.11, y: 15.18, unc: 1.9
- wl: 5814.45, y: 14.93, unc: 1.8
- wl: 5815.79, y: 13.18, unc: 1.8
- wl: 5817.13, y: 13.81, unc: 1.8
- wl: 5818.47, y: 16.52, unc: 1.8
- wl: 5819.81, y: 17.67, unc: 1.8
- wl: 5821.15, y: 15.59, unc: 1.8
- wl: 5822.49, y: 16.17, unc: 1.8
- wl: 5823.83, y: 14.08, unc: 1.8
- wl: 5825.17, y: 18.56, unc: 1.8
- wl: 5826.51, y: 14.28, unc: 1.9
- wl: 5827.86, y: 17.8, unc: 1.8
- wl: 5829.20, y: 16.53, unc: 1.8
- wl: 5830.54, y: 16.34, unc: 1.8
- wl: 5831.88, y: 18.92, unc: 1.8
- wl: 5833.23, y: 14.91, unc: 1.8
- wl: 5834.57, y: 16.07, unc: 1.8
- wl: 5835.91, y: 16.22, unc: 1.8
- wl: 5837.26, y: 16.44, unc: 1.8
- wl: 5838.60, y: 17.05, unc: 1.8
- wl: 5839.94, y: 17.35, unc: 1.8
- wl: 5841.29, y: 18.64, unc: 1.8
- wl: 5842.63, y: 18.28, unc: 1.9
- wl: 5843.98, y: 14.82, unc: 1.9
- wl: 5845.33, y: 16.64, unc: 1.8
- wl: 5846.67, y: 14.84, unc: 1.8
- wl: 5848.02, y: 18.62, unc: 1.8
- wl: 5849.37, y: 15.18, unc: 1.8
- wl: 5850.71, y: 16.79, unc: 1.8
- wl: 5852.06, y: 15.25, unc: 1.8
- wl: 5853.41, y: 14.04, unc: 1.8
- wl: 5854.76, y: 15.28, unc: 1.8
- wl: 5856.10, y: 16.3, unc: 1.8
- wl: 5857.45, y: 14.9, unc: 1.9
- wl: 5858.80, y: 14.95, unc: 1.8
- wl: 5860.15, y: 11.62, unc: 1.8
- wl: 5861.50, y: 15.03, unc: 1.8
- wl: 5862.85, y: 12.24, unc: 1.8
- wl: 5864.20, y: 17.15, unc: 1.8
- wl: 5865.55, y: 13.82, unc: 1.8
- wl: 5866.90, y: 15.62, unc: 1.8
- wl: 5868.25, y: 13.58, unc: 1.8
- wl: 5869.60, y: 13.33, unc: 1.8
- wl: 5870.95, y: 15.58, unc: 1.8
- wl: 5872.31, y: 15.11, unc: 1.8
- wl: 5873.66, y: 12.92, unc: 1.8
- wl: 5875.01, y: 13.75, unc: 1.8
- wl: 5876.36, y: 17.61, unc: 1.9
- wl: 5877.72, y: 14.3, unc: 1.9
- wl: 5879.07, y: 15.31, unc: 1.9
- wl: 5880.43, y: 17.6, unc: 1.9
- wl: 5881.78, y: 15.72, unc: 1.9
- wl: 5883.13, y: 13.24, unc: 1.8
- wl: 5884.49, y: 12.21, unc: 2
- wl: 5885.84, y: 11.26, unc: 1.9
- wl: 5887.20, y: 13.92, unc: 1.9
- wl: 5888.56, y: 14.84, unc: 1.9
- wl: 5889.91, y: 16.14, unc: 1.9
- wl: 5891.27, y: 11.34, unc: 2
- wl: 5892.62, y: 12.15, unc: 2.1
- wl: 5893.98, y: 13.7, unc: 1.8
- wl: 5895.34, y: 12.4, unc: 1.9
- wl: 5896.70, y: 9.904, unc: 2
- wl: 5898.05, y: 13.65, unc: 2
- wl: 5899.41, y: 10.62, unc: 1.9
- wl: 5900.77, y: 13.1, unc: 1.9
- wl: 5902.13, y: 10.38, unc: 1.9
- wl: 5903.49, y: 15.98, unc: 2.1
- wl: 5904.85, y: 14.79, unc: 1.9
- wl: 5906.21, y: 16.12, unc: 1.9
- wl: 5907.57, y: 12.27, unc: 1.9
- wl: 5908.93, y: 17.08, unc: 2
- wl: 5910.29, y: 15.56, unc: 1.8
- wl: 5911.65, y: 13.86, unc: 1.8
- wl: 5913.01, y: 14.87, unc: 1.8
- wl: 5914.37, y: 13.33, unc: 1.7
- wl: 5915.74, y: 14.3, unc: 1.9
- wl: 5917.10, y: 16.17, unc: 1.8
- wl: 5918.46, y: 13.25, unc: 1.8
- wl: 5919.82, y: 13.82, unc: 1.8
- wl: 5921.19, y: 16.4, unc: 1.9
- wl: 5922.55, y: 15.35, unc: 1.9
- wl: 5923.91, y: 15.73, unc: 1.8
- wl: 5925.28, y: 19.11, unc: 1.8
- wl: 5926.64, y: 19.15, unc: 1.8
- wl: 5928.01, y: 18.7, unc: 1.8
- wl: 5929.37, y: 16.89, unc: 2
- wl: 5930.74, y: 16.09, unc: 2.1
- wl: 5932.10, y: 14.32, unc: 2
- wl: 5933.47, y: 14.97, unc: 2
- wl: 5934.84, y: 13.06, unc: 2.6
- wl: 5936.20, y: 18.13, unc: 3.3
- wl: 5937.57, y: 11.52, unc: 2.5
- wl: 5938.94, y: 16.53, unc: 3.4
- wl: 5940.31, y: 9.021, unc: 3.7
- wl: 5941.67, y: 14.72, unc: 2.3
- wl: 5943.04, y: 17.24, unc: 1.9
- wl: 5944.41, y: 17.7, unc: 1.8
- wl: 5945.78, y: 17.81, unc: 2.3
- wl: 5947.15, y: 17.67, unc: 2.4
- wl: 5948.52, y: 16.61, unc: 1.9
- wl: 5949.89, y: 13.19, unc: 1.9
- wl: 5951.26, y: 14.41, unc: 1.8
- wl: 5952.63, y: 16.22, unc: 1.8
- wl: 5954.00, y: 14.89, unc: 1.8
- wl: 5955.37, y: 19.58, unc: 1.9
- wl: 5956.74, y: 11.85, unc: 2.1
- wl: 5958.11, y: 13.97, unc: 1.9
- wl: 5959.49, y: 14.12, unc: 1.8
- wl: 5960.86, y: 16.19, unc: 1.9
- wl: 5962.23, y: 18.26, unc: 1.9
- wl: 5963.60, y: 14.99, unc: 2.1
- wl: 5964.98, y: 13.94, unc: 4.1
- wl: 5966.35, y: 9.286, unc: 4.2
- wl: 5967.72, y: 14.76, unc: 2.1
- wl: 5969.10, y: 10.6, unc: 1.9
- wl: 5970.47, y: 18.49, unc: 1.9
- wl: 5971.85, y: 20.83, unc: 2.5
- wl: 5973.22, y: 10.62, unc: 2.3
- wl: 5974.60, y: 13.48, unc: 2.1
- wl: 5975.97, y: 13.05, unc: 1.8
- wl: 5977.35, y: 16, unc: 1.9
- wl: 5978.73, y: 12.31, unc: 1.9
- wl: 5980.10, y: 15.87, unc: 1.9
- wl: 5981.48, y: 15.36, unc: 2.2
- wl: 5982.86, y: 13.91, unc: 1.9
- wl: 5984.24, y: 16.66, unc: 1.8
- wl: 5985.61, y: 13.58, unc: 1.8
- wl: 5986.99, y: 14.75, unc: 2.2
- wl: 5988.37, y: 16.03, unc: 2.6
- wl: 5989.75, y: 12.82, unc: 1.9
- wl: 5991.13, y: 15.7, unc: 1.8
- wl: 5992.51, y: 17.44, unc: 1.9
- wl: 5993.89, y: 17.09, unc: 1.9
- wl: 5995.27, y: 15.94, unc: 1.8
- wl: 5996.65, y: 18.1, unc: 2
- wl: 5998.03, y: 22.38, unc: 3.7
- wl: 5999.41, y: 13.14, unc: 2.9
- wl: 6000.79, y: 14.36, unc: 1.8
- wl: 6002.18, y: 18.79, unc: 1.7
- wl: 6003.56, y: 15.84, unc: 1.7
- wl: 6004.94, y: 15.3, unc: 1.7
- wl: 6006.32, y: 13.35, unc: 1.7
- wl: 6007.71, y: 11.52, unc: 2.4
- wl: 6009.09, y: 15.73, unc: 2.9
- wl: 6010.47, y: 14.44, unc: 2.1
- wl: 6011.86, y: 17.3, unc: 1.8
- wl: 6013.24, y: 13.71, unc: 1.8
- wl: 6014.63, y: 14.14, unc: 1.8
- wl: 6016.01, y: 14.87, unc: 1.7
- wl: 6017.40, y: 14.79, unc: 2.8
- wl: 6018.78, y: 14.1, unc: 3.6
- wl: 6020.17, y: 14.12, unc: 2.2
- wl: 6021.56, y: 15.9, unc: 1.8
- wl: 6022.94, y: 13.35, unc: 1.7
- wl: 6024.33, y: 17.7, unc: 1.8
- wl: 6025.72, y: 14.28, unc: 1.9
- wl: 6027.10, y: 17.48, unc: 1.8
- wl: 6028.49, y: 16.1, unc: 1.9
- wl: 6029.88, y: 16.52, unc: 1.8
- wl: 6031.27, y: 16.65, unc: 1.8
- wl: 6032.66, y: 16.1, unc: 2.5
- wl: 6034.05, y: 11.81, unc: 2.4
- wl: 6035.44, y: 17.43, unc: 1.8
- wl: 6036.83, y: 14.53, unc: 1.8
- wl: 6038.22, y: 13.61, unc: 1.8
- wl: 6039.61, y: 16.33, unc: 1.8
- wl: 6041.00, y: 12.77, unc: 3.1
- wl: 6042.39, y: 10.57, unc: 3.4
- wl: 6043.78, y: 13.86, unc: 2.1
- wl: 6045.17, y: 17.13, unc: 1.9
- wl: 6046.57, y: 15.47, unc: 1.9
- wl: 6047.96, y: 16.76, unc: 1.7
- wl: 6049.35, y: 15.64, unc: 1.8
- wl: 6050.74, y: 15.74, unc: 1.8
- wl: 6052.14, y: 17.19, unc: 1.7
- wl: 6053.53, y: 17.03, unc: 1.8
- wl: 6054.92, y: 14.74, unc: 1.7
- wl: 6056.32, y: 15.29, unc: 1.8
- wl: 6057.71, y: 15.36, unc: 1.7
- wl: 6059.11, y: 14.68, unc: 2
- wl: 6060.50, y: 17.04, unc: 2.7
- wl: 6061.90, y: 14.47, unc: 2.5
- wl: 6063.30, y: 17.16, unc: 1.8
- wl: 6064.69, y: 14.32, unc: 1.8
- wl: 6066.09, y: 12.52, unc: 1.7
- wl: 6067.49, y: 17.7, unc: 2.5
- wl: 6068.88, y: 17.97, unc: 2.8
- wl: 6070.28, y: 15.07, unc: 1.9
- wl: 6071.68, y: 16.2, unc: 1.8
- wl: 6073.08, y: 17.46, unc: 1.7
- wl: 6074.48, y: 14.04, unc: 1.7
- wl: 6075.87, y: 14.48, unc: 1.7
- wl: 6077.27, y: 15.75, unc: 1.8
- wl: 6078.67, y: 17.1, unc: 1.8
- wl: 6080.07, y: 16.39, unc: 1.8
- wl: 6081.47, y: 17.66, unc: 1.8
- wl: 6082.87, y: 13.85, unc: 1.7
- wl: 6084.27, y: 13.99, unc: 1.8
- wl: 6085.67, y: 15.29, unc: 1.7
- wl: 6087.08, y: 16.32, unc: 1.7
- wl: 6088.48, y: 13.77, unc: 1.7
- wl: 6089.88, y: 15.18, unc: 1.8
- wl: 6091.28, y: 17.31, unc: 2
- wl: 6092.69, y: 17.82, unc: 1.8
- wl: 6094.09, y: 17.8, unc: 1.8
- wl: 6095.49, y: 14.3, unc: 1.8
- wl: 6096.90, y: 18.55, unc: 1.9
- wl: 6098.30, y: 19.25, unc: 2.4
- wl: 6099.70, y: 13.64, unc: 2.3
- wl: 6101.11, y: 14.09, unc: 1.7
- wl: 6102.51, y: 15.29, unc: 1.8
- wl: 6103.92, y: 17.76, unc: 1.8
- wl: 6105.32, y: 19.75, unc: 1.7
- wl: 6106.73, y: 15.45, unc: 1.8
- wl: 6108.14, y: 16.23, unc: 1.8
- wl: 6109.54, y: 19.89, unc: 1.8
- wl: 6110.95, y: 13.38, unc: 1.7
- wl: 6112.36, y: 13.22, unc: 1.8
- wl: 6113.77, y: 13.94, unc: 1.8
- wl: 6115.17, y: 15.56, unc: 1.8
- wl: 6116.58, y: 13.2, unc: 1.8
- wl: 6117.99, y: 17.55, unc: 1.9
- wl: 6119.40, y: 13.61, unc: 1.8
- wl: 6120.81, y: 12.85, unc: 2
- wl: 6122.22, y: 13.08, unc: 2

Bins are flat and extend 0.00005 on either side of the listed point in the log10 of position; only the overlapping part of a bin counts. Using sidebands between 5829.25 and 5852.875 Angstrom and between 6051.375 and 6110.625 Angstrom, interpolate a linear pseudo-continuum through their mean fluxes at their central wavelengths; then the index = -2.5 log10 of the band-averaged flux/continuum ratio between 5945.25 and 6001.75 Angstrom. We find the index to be 0.070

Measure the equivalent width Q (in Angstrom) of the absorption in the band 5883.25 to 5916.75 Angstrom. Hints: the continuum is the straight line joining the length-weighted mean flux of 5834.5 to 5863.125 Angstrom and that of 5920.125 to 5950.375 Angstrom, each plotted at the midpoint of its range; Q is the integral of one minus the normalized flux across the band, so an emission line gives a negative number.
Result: 4.9 Angstrom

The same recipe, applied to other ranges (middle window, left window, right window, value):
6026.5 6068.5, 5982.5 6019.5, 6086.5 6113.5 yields 1.0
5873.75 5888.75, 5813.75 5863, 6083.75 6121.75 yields 1.3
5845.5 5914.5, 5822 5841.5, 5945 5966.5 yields 7.7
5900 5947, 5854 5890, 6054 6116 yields -1.2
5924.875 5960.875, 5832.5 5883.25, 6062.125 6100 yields 0.0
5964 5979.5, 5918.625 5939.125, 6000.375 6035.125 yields 1.6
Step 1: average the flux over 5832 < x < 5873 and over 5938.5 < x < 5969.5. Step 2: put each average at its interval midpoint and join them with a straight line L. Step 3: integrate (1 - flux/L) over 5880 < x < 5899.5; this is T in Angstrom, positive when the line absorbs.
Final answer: 2.6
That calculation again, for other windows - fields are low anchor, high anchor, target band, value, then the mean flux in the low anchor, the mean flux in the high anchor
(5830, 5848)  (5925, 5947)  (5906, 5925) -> 1.4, 16.7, 15.9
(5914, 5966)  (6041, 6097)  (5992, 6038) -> 0.1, 15.5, 15.7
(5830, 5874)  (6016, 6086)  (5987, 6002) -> -0.8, 15.6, 15.4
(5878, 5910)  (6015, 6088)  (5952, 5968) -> -0.5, 13.7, 15.4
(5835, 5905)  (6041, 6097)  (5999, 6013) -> 0.3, 14.6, 15.7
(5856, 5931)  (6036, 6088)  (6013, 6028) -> 0.2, 14.5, 15.4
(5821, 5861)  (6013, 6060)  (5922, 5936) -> -0.6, 16.1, 15.2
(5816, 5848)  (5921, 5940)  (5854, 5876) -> 2.4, 16.4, 16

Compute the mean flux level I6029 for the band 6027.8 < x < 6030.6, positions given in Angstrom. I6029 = 16.3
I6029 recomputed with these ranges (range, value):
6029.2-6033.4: 16.4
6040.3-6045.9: 13.6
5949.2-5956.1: 15.6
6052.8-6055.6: 16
